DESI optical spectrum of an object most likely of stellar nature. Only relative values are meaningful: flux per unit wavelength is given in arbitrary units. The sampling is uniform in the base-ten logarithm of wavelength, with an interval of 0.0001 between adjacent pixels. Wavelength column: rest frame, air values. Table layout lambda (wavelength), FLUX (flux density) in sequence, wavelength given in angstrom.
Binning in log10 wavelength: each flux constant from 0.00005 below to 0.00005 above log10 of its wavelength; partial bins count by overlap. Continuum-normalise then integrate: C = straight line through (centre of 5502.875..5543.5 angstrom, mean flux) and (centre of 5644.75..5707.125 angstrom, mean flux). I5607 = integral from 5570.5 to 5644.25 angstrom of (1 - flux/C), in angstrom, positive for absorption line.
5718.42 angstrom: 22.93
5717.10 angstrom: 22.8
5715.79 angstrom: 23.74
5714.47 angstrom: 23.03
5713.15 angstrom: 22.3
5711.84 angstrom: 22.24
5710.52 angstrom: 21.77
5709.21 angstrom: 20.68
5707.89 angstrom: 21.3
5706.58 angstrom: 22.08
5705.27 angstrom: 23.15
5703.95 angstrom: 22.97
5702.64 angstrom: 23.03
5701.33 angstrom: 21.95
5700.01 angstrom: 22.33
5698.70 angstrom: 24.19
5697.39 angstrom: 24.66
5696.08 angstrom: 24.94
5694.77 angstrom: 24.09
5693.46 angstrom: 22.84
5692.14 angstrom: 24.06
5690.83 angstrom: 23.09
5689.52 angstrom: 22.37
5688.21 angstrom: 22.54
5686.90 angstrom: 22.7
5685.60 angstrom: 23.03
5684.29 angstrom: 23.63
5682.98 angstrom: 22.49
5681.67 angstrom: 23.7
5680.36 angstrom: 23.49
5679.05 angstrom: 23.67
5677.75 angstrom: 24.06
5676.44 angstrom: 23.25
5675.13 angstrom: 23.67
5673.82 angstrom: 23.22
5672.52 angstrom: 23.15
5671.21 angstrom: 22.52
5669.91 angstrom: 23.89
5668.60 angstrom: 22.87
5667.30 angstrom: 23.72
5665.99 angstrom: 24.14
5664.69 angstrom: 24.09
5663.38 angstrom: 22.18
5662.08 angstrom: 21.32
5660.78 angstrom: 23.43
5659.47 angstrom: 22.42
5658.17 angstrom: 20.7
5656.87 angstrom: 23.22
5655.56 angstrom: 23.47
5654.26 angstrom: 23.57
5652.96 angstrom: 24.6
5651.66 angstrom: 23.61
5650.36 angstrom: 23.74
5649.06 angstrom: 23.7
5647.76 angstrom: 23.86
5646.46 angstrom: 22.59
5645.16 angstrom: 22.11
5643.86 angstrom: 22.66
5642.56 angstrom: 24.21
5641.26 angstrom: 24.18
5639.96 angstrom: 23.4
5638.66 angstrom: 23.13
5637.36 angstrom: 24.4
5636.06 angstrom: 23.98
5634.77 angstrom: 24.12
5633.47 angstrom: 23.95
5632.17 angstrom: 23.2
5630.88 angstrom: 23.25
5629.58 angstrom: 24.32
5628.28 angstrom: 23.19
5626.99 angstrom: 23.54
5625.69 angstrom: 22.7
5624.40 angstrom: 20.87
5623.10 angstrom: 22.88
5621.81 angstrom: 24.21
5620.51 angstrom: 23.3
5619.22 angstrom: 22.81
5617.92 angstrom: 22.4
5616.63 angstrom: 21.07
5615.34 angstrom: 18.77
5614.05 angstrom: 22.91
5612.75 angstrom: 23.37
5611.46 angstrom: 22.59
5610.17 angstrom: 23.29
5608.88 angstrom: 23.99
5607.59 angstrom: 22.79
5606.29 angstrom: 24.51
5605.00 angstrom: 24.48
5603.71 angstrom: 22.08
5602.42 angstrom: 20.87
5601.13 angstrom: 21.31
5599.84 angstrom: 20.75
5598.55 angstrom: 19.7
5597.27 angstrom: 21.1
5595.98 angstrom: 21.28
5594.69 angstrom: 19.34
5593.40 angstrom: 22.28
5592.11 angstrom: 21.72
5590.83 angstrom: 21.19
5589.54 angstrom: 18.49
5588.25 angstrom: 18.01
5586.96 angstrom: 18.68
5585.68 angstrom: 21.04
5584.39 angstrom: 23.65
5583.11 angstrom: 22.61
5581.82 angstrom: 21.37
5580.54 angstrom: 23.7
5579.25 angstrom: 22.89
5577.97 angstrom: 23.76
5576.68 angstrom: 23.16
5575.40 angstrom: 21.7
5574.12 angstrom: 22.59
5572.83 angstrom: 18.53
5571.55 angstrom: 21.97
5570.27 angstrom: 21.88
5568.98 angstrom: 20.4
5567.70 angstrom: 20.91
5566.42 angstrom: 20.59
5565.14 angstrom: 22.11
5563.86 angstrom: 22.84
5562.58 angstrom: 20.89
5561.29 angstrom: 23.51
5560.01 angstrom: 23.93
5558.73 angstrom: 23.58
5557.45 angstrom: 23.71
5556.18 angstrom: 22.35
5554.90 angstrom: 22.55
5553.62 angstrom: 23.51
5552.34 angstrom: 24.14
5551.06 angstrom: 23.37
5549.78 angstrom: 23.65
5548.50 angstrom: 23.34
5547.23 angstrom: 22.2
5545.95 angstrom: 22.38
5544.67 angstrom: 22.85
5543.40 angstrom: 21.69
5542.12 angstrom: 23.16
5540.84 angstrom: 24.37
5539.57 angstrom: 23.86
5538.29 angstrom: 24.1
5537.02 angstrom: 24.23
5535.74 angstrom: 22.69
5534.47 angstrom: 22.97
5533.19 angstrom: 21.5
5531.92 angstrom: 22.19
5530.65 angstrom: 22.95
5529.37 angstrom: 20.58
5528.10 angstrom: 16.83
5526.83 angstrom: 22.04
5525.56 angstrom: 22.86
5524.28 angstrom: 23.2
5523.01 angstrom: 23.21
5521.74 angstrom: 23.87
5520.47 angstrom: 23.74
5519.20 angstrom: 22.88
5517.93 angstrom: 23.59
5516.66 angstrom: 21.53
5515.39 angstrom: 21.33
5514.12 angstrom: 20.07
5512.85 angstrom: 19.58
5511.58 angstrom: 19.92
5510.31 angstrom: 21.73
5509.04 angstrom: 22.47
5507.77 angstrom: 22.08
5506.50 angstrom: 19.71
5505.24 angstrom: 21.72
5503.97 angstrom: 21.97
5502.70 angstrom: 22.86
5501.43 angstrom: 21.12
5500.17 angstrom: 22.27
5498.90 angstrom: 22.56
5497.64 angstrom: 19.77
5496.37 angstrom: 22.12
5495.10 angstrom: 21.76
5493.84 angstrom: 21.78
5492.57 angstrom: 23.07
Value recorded 1.4 angstrom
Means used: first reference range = 22.2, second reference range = 23.2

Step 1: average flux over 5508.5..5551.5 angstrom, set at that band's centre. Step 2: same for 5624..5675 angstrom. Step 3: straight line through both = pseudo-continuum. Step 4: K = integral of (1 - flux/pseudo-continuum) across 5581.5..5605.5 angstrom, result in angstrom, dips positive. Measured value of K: 1.9 angstrom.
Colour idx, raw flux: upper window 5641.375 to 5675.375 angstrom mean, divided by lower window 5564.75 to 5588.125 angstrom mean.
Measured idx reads 1.07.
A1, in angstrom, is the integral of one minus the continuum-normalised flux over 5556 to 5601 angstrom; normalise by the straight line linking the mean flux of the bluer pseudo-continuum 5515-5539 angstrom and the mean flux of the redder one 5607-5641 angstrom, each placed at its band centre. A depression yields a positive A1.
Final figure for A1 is 2.3 angstrom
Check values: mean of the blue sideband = 22.5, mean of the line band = 21.6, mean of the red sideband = 23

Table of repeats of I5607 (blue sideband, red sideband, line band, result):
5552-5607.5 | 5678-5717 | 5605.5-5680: -2.40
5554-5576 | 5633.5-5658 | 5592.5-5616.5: 0.86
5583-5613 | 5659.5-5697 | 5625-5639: -0.82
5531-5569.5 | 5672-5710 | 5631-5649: -0.41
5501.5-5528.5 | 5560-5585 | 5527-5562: -1.36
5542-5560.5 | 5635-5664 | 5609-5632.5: 0.46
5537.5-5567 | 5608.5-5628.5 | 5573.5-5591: 0.90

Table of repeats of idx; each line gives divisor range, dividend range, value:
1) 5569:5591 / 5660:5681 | 1.09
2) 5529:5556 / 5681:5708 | 1.01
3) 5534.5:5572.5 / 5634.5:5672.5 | 1.02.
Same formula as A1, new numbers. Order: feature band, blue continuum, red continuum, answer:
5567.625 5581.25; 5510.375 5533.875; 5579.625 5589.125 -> -0.4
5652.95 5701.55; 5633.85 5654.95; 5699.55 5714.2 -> -0.8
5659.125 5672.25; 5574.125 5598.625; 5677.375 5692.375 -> -0.1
